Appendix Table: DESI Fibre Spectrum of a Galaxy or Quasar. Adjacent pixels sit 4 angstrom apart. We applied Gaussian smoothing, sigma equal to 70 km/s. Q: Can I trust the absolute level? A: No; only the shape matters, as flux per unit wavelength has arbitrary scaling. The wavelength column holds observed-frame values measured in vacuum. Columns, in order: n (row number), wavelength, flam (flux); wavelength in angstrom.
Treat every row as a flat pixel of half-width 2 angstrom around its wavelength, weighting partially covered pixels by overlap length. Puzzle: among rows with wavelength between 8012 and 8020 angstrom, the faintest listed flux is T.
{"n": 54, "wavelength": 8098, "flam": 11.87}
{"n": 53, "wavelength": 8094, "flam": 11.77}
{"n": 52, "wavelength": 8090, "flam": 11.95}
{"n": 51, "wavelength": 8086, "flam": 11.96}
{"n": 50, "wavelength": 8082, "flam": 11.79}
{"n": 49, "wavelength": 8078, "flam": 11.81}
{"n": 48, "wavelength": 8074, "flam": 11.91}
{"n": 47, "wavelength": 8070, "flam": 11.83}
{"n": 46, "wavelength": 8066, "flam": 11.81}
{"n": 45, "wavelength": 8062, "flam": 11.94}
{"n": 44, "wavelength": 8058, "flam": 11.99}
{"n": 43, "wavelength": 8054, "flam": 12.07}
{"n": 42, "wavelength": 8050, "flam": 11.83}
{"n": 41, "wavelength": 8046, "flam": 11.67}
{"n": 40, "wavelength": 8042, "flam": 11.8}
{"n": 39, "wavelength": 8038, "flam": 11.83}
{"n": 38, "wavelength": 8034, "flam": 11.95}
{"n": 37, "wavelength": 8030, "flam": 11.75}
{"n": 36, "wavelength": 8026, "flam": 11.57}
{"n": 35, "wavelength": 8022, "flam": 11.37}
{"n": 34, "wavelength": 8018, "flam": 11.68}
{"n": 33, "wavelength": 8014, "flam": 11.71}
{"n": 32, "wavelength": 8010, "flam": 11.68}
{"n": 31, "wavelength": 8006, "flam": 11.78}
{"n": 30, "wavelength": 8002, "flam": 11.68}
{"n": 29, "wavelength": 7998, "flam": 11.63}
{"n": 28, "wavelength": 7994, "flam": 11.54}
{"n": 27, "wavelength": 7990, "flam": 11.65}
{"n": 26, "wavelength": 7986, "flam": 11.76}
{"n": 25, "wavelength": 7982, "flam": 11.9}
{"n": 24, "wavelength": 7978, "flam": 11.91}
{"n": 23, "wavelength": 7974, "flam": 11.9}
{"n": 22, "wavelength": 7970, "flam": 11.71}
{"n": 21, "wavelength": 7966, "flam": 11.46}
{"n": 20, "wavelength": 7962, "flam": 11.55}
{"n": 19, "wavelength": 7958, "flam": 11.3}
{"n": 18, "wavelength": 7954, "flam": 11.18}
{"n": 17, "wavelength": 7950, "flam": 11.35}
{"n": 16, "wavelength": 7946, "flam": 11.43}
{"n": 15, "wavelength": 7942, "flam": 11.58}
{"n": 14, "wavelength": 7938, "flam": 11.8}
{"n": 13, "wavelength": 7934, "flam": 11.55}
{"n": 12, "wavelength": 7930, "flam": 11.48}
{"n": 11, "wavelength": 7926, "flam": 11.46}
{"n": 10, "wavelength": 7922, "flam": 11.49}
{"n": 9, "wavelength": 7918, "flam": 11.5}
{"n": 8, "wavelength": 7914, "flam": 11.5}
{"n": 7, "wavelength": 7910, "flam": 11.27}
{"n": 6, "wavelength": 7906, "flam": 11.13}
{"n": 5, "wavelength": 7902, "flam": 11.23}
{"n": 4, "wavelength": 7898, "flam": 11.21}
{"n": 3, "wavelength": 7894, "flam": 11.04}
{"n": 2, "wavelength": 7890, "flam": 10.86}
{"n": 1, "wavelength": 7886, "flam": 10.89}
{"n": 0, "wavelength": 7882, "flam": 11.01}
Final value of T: 11.68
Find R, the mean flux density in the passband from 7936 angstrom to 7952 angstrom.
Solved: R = 11.5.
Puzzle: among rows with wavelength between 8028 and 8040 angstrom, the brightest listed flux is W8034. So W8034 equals 11.95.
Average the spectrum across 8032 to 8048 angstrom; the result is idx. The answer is 11.8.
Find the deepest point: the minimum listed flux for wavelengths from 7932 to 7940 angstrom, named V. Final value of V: 11.55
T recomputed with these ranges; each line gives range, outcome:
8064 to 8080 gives 11.81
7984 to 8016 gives 11.54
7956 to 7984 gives 11.3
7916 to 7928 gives 11.46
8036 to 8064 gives 11.67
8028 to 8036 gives 11.75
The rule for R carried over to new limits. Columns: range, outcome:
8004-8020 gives 11.7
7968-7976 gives 11.8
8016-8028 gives 11.5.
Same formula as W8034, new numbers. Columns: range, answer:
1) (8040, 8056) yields 12.07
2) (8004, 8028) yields 11.78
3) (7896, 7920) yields 11.5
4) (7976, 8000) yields 11.91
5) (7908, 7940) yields 11.8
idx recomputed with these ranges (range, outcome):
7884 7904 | 11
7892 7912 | 11.2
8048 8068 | 11.9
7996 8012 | 11.7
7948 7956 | 11.3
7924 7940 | 11.6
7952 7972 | 11.4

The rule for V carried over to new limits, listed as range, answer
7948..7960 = 11.18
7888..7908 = 10.86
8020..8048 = 11.37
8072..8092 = 11.79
